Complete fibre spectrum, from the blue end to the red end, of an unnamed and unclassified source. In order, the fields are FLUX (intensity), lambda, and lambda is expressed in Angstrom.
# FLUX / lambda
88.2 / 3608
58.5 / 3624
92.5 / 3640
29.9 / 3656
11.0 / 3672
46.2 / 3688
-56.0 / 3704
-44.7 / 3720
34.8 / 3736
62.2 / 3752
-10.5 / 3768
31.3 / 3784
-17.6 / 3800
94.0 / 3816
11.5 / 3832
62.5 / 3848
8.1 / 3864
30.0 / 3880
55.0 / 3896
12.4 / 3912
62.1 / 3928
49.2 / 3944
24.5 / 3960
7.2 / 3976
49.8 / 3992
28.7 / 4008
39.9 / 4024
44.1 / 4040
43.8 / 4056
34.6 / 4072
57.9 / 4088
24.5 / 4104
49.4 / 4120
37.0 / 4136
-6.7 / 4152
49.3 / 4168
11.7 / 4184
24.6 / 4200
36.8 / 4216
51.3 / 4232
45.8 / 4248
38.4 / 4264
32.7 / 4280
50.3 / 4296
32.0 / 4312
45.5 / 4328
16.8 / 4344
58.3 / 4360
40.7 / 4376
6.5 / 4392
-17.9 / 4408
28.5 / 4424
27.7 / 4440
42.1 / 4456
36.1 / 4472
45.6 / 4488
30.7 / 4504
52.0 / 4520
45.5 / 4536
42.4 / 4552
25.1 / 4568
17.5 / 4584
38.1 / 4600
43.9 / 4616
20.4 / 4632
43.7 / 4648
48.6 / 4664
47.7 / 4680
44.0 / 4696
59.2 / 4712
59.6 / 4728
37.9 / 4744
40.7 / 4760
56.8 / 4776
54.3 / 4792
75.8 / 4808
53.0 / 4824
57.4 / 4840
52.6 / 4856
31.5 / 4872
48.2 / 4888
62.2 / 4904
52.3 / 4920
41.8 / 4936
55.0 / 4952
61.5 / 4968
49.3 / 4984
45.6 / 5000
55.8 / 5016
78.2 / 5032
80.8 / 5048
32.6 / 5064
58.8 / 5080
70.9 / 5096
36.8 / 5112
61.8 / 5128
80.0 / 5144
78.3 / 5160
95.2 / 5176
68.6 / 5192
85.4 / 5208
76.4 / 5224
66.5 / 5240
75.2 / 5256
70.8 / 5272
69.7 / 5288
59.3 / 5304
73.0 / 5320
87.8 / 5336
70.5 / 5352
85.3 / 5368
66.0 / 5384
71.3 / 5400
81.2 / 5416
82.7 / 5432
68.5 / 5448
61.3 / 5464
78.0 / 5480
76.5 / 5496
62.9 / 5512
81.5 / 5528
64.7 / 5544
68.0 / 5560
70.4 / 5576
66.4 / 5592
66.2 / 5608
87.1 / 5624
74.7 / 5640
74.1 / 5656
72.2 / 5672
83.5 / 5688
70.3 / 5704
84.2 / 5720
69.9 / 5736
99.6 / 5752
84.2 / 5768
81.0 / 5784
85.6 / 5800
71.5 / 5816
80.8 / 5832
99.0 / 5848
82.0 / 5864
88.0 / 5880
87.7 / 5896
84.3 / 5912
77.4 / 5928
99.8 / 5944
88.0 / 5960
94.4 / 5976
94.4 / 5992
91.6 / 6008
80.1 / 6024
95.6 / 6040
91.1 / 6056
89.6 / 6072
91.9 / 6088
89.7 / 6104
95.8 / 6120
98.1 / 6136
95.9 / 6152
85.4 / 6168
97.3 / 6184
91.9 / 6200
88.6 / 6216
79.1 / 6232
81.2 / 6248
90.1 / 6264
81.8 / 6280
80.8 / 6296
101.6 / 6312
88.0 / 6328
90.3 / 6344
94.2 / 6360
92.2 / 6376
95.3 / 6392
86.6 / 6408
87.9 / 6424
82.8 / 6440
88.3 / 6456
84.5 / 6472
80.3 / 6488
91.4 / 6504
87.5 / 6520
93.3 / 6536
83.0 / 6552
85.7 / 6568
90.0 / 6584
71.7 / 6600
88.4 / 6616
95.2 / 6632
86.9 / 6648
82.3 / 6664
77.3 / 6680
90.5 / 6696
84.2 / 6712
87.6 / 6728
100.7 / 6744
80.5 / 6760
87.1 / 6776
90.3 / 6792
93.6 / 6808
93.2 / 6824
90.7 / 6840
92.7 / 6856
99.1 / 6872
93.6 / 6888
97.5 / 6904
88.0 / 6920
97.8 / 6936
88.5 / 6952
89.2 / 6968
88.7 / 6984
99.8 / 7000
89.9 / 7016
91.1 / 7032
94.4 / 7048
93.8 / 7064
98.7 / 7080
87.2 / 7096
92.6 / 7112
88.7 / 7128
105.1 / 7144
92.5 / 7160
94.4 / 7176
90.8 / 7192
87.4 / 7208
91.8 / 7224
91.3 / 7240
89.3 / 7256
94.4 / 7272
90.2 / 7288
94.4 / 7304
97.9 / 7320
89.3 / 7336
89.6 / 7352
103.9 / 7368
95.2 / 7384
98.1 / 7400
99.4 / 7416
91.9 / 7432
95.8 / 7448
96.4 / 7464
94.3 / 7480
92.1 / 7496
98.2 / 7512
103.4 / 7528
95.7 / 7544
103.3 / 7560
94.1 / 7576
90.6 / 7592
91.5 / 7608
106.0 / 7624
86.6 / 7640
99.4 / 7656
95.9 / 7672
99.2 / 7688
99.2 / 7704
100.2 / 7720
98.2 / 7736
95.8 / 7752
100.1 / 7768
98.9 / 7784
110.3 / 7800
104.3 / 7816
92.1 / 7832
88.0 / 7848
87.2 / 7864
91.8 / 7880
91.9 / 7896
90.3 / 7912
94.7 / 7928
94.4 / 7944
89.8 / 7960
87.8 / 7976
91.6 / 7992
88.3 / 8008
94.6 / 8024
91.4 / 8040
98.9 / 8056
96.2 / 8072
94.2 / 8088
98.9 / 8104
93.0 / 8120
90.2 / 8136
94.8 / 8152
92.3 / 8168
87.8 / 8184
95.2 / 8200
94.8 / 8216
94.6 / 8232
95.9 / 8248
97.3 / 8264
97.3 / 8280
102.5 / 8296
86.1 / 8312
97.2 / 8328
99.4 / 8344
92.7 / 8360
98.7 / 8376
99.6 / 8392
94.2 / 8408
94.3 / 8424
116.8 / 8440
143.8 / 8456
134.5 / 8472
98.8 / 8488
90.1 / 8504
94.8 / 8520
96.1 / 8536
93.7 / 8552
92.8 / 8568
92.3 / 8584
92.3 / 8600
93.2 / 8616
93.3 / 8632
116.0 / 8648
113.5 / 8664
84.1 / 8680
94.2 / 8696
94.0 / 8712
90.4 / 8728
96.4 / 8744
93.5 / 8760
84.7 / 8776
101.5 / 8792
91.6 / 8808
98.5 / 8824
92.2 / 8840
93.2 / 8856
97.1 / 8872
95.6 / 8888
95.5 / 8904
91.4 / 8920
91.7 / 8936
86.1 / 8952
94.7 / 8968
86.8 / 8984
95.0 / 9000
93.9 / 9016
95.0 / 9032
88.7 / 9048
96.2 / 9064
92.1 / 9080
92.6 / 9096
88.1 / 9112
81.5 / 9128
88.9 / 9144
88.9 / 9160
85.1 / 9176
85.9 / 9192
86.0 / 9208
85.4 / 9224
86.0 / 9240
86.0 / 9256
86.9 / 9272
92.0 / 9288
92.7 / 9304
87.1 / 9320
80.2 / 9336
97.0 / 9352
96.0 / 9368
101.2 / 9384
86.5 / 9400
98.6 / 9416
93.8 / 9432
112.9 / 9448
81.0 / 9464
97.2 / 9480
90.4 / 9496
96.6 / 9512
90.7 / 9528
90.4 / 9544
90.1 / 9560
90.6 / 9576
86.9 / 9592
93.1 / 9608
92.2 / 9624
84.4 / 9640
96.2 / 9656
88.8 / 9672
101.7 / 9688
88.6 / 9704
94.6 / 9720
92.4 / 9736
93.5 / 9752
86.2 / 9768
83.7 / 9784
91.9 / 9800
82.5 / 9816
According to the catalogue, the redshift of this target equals 0.29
